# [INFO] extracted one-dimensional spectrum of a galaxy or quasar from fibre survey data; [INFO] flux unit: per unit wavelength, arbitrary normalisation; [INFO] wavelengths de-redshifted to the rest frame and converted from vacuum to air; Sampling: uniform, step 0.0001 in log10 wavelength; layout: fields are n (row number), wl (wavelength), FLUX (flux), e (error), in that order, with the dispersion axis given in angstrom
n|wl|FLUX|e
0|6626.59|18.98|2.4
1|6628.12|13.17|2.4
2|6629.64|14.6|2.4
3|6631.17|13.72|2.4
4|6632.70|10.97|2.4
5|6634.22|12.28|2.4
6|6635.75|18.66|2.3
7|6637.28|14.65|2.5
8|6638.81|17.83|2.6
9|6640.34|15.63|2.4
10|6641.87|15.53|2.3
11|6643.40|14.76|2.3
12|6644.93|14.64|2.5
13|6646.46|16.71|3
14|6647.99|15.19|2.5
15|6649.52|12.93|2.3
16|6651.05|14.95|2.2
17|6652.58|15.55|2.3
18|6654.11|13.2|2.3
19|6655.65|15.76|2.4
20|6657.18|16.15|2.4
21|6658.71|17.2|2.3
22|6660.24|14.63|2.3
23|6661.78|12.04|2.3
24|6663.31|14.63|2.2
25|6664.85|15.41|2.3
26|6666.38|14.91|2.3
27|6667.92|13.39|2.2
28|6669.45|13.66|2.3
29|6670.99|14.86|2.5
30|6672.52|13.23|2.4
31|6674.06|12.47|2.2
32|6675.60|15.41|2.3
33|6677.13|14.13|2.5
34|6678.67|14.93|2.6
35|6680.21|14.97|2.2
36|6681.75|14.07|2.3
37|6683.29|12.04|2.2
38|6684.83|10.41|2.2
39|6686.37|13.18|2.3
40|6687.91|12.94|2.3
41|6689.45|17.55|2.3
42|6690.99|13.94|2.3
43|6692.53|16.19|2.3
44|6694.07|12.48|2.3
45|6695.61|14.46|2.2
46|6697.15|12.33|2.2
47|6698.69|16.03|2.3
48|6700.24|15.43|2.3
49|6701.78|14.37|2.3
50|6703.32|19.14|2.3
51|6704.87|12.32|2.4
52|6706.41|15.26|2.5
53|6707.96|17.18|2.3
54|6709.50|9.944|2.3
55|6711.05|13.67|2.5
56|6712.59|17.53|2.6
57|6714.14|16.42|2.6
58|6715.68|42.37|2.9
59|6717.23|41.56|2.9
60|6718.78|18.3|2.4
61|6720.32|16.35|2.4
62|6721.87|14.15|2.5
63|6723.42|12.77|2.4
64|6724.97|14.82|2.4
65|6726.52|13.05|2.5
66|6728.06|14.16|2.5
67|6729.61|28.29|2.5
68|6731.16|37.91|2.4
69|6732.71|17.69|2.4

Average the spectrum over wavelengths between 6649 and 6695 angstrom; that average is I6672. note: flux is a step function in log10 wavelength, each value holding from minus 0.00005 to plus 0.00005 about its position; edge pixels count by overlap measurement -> 14.2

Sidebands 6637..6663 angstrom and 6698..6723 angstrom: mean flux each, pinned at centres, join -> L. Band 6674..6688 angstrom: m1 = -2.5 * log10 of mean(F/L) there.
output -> 0.24 mag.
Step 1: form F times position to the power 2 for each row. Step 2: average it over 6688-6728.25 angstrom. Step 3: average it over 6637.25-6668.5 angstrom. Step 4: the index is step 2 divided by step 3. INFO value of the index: 1.15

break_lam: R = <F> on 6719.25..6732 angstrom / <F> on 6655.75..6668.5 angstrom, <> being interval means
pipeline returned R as 1.27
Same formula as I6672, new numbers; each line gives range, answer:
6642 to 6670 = 14.8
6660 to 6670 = 14.1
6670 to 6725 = 16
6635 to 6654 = 15.5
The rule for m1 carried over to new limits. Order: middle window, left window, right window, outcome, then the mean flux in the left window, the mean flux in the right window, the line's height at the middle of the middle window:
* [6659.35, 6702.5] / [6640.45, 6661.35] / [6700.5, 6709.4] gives 0.08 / 15.1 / 15.2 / 15.2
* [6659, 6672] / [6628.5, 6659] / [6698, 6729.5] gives 0.12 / 15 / 18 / 15.9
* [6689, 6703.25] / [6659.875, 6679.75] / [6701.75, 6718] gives 0.21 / 14.1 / 20.2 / 18.1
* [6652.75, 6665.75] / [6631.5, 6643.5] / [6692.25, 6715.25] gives 0.01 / 15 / 15.2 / 15.1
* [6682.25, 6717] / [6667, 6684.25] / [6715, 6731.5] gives 0.15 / 13.9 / 22.6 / 18.3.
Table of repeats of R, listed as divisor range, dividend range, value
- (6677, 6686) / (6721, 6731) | 1.31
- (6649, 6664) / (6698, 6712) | 1.01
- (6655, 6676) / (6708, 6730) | 1.33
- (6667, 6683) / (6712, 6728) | 1.46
